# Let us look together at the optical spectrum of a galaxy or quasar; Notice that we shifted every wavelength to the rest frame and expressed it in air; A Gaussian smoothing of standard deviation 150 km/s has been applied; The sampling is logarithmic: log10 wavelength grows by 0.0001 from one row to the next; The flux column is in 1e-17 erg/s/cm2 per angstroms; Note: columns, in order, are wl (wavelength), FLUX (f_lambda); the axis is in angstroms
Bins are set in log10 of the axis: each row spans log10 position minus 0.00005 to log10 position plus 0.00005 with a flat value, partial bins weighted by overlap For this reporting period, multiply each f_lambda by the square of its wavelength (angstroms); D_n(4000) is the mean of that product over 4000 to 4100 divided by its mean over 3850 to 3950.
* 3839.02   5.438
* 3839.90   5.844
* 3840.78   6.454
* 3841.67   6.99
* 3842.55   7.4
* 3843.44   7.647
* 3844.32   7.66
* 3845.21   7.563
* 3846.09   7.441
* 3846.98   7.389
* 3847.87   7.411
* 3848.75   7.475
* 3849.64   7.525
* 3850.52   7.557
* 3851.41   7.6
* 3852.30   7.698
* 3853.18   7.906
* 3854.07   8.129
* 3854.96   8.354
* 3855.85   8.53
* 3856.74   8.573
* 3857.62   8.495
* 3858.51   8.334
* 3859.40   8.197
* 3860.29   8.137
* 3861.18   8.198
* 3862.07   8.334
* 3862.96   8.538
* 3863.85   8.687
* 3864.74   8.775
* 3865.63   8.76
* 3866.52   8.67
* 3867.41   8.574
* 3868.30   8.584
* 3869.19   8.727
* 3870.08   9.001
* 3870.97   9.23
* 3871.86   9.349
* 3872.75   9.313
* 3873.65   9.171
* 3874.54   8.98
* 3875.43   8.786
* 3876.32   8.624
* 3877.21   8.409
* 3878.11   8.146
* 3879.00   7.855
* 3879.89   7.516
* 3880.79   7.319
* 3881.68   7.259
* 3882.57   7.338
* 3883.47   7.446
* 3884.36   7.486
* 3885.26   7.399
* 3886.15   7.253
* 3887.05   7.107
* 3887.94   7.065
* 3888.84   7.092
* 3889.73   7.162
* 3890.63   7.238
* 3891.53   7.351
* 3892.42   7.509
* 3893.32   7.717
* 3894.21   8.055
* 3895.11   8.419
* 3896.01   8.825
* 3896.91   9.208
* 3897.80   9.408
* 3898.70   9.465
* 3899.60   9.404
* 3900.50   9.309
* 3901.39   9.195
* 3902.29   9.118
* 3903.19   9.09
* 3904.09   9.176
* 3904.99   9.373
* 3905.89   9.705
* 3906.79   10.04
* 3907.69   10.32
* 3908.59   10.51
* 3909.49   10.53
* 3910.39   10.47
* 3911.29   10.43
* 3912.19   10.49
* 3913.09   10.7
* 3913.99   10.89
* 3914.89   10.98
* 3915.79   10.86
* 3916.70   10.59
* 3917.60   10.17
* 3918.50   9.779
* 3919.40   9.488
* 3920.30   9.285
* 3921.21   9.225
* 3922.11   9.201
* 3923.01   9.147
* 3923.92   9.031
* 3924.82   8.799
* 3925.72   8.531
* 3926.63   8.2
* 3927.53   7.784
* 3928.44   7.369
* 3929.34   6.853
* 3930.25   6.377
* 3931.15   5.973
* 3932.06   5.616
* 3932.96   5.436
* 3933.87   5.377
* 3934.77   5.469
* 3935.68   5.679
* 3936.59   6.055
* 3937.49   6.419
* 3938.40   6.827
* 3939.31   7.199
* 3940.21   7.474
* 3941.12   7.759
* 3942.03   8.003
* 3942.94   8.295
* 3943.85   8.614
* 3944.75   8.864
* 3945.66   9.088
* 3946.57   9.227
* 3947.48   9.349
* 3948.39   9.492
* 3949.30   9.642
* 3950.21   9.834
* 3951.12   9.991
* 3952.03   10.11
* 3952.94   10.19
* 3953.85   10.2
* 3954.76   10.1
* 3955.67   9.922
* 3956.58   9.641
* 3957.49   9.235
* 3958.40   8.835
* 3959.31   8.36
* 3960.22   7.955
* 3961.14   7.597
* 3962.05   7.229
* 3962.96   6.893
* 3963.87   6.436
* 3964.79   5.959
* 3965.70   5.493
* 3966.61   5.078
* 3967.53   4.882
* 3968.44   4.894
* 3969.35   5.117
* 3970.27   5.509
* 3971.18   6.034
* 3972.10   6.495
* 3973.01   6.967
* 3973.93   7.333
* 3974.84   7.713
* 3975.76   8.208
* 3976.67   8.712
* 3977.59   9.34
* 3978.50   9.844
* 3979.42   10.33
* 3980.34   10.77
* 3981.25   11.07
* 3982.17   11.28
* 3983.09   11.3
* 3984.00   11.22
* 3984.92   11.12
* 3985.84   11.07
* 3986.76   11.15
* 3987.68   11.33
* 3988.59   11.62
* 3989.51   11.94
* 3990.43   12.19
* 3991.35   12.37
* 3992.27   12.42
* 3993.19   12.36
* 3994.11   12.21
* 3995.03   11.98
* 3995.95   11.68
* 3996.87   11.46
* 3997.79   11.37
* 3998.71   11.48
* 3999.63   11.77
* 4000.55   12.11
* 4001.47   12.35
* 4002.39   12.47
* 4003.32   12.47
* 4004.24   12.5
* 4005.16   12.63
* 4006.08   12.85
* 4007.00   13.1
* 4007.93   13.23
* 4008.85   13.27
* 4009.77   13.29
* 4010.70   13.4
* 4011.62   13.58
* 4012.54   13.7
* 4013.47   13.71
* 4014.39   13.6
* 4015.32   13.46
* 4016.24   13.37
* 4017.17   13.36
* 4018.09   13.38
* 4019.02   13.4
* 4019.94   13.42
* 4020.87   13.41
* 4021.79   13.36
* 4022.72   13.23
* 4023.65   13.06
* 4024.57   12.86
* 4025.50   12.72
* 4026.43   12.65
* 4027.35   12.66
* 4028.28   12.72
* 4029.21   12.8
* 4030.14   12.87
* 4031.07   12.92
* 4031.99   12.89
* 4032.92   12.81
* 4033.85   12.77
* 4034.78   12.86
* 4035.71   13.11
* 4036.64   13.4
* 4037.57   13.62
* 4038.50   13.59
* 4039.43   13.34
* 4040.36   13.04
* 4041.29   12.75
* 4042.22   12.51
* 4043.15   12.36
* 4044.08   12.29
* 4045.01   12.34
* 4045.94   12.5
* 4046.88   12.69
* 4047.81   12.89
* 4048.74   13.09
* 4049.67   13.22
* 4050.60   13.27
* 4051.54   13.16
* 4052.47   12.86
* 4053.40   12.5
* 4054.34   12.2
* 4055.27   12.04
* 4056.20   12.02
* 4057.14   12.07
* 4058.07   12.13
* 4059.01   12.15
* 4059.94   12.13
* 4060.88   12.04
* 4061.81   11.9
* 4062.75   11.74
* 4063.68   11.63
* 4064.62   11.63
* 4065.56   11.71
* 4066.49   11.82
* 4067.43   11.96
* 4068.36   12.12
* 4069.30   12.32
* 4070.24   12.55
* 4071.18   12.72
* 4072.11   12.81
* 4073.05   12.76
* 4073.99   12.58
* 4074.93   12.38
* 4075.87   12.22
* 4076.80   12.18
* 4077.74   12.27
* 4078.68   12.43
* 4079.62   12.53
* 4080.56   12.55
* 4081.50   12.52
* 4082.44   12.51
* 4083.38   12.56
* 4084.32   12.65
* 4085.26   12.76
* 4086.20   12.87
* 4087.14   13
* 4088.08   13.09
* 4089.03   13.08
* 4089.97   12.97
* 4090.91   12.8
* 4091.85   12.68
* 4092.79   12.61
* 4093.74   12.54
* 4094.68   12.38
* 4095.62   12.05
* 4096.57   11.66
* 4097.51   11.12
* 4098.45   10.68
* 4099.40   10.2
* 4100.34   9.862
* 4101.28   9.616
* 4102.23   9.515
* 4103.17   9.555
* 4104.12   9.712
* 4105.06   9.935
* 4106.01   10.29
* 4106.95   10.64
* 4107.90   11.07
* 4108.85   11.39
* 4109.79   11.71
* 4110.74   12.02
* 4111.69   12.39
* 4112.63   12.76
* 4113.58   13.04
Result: 1.6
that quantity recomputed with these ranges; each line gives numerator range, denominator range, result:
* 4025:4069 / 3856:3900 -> 1.66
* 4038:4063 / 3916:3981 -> 1.65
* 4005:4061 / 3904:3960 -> 1.54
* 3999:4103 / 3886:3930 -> 1.49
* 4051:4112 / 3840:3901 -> 1.64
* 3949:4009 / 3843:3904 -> 1.27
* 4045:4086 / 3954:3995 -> 1.43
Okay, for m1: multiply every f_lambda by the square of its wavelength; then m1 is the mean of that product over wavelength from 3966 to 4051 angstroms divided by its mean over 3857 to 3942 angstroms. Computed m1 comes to 1.5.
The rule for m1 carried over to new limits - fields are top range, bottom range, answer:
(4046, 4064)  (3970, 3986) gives 1.41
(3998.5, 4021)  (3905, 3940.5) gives 1.59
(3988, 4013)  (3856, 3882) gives 1.56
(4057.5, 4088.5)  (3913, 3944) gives 1.65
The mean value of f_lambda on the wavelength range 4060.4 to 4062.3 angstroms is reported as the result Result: 11.9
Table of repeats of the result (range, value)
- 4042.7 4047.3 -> 12.4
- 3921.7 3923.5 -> 9.15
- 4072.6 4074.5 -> 12.6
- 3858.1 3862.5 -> 8.23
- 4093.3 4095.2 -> 12.5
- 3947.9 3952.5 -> 9.81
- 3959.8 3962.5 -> 7.57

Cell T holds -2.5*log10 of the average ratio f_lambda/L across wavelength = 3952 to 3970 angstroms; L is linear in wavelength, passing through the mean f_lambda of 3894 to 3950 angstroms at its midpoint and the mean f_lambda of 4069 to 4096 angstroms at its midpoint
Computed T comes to 0.252 mag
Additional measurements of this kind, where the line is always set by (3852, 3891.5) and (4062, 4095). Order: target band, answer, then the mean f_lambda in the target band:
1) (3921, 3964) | 0.19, 8.11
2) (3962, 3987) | 0.26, 8.11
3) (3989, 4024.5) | -0.16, 12.8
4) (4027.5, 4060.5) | -0.09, 12.7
